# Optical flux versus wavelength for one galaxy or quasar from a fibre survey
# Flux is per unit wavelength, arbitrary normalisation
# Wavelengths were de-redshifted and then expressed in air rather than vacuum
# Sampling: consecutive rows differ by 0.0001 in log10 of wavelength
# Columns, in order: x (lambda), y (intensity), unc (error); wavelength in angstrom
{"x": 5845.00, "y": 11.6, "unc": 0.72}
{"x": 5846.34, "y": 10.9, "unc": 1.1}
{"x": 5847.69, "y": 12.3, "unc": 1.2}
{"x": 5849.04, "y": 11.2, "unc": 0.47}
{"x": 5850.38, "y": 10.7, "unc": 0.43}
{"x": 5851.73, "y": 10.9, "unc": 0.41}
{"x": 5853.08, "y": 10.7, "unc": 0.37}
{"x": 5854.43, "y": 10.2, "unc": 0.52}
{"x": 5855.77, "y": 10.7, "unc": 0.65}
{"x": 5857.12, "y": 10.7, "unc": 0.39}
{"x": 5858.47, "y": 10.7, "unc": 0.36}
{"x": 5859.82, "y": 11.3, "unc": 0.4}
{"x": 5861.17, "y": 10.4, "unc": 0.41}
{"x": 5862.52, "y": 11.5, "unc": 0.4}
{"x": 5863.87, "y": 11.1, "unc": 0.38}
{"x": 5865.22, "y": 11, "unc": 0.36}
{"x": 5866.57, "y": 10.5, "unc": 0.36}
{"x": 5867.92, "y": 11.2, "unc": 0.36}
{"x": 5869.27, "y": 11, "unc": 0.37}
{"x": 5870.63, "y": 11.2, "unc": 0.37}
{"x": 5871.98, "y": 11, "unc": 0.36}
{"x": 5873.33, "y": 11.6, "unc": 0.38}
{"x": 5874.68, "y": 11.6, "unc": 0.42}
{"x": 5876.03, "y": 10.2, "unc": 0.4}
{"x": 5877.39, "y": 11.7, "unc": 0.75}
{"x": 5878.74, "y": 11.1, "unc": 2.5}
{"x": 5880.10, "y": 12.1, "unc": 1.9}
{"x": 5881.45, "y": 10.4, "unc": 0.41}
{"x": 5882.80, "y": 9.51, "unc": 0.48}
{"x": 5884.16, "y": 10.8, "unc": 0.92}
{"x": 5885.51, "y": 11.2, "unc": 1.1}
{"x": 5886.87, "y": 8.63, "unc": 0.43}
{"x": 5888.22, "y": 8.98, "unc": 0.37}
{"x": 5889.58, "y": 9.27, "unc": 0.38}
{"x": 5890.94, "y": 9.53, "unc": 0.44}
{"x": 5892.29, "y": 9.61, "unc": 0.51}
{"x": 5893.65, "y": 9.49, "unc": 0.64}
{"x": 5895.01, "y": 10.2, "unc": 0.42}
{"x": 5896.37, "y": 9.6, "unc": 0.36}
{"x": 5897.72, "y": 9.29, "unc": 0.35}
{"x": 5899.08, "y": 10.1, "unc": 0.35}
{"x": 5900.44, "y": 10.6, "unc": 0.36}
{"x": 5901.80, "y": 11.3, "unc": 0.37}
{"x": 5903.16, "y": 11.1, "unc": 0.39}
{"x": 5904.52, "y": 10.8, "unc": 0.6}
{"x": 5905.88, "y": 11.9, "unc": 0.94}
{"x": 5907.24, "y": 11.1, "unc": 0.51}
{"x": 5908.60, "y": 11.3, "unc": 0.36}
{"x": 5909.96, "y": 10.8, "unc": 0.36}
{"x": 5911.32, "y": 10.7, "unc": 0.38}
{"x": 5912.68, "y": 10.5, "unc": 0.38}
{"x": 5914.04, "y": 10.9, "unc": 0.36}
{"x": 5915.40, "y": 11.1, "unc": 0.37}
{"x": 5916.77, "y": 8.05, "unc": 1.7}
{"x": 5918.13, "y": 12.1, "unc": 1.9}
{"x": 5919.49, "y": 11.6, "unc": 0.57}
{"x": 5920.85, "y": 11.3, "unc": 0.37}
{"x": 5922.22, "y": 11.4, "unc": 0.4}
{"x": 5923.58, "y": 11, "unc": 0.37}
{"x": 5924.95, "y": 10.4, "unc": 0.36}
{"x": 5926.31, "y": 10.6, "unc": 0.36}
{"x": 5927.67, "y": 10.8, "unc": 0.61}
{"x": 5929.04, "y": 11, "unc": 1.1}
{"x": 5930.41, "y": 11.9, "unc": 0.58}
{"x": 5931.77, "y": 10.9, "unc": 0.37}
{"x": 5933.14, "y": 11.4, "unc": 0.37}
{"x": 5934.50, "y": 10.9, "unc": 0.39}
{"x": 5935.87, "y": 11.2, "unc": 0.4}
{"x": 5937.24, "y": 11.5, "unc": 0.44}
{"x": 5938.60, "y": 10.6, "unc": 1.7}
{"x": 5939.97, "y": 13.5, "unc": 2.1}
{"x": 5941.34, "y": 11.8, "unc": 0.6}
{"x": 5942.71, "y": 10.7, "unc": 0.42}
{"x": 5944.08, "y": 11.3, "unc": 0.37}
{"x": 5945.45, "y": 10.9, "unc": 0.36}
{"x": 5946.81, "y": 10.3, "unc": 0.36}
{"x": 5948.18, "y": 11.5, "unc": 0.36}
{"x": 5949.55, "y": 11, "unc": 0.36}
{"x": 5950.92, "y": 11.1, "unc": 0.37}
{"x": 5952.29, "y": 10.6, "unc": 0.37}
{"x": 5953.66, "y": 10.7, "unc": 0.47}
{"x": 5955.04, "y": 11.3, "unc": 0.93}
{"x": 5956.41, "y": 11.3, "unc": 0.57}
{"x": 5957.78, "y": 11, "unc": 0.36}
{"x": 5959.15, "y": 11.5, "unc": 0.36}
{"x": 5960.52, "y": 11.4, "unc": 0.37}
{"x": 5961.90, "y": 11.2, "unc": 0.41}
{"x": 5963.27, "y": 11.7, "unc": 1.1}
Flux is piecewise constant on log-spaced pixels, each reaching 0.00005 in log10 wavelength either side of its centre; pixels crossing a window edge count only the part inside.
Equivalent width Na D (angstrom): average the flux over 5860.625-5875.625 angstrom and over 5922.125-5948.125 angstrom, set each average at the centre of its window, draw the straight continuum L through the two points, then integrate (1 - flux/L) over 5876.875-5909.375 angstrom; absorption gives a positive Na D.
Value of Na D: 2.1 angstrom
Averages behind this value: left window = 11.1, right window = 11.2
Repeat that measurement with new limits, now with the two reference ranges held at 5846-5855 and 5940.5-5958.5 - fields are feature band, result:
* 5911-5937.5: 0.20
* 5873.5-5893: 1.15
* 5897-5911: 0.26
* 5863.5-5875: -0.12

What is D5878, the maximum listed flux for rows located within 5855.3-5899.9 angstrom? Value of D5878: 12.1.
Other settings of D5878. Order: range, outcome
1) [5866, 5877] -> 11.6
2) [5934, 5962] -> 13.5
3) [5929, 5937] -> 11.9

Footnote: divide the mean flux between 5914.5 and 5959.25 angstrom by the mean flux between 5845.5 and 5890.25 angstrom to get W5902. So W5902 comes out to 1.0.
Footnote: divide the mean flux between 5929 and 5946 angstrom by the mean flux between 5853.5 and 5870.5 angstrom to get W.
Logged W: 1.0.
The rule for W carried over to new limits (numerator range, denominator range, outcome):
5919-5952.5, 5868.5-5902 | 1.08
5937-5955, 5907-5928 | 1.03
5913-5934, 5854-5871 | 1.01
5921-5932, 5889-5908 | 1.07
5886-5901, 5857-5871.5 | 0.87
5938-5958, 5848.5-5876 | 1.02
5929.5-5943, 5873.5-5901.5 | 1.12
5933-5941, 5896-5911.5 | 1.07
